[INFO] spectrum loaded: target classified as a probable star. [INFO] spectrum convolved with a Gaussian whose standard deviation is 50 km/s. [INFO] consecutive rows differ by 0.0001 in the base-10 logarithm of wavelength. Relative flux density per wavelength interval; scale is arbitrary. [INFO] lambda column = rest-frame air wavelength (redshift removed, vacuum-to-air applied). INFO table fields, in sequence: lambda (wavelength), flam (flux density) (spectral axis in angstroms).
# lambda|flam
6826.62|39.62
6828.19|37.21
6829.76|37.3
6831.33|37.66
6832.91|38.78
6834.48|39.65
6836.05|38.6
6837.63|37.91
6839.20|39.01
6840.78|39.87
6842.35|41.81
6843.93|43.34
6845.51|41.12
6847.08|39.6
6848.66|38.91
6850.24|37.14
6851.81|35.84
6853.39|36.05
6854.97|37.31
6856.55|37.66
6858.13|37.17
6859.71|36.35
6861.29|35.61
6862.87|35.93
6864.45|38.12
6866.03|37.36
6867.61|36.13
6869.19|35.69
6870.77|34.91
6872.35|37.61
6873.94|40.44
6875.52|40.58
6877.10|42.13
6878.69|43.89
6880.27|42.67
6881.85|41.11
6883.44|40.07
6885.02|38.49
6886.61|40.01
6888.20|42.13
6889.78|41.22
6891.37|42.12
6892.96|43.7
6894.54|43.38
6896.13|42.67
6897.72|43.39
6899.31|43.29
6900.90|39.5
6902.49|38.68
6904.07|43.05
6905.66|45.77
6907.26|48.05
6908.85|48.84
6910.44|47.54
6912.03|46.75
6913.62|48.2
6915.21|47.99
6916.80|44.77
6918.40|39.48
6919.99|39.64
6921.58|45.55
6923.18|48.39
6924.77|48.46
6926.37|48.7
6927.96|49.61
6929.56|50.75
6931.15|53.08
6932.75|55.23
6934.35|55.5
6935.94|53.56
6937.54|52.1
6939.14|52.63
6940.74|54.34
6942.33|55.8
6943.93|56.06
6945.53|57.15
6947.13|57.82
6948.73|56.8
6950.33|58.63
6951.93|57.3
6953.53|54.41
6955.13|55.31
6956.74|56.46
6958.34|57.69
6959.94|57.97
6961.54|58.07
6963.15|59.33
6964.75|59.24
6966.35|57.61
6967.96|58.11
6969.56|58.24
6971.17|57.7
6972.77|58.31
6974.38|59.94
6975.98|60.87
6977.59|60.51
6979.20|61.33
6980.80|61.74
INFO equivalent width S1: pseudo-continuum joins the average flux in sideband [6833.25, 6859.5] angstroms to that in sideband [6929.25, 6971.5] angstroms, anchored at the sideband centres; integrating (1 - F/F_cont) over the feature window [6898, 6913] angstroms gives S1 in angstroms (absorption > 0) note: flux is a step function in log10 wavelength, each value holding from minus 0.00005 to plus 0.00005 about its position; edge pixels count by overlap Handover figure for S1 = 1.3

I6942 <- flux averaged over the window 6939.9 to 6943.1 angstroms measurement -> 55.1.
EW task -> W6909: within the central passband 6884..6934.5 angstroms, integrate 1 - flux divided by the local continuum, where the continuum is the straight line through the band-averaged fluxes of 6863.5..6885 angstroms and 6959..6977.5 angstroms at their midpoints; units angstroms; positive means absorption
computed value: 1.4 angstroms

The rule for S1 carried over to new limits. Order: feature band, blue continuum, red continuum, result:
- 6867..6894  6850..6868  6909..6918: 0.34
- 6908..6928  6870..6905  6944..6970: 0.80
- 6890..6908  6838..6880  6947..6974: 1.19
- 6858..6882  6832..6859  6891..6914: 1.60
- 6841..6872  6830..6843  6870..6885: 1.51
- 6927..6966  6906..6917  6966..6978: -1.09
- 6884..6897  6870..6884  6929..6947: 0.54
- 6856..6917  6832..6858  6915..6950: 4.68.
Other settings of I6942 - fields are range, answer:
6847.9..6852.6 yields 37.3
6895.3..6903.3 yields 41.5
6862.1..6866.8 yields 37.2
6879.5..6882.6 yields 42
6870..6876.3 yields 38.4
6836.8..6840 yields 38.4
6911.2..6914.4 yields 47.5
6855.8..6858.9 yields 37.4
